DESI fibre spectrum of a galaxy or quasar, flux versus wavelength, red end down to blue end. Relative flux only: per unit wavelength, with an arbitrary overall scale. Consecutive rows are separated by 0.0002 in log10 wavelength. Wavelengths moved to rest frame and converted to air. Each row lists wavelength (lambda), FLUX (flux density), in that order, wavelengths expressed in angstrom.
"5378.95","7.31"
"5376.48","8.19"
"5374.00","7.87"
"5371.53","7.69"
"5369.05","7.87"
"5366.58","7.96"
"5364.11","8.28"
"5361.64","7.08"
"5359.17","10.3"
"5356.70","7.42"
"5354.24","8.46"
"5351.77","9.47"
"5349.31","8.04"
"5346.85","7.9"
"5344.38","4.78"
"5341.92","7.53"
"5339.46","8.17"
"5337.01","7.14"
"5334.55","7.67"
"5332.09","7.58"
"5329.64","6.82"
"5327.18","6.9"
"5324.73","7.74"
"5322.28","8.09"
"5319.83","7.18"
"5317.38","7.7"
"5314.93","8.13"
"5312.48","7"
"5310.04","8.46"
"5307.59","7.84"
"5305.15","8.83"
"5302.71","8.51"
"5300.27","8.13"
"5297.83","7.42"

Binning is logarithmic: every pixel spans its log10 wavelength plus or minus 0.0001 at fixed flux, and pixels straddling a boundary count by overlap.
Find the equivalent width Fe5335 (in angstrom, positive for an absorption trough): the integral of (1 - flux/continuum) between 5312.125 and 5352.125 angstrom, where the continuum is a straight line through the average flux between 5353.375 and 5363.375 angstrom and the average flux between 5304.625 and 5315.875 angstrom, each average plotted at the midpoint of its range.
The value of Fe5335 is 3.2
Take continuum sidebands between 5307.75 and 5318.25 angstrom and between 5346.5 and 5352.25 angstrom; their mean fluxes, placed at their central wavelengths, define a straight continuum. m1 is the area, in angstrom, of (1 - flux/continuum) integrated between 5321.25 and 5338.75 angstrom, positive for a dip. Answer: 1.5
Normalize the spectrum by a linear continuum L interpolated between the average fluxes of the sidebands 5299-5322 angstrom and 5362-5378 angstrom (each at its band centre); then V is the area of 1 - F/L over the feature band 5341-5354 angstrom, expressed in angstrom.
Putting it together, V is 0.5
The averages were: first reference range 7.98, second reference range 7.92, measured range 7.61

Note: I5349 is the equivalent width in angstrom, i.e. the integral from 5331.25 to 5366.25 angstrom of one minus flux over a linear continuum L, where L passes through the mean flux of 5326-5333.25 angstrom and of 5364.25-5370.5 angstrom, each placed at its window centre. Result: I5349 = -1.4 angstrom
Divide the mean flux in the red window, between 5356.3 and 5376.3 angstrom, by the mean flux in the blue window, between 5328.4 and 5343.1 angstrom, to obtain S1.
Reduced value 1.08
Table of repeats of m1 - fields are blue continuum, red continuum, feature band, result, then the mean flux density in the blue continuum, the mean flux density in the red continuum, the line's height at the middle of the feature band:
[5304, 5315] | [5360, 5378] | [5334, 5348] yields 1.39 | 8.04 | 7.9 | 7.96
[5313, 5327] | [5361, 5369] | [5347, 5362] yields -1.35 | 7.66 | 7.84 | 7.8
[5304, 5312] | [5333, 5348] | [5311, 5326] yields 0.48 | 8.25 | 7.2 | 7.91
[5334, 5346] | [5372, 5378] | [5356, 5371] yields -0.98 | 7.05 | 7.96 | 7.66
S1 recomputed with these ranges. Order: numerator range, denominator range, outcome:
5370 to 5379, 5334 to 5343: 1.03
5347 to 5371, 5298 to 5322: 1.04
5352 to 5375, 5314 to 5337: 1.09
